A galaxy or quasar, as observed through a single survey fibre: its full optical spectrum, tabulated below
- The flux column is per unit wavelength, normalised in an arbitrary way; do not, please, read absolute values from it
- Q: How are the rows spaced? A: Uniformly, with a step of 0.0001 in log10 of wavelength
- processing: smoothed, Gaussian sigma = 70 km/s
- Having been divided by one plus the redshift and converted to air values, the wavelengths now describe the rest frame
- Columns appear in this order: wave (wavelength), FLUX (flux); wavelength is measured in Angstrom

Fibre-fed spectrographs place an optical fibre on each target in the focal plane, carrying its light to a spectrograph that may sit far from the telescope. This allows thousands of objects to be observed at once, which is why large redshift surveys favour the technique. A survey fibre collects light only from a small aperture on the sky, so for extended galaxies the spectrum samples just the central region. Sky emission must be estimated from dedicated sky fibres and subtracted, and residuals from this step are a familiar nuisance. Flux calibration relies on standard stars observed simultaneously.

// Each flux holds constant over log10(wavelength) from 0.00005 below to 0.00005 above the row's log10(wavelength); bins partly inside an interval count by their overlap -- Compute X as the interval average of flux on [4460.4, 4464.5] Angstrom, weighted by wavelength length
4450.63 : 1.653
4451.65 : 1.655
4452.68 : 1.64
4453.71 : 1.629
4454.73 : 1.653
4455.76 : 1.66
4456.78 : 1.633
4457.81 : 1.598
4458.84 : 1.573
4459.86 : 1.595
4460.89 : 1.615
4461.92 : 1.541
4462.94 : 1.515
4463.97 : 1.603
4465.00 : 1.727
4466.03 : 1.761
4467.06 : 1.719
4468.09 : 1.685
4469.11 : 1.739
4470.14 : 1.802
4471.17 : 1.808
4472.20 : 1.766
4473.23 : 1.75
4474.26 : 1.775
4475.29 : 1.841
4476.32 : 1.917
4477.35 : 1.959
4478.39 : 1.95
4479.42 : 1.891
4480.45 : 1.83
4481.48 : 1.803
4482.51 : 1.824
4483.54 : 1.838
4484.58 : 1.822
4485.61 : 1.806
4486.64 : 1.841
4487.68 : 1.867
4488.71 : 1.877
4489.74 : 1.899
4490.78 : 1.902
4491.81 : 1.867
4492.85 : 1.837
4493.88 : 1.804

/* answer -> 1.57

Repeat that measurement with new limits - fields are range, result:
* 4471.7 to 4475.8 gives 1.78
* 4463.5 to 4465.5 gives 1.66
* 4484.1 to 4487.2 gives 1.82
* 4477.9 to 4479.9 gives 1.92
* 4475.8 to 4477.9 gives 1.93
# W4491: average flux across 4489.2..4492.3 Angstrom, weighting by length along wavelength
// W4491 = 1.89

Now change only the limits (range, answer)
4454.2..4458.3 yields 1.64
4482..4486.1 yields 1.82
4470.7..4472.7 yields 1.79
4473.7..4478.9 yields 1.88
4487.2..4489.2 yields 1.88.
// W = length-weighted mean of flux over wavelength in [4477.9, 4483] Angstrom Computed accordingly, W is 1.86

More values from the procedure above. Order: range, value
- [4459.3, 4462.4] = 1.58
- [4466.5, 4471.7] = 1.75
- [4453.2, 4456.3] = 1.65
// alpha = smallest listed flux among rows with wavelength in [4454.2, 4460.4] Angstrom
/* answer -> 1.573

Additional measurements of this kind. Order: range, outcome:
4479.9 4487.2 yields 1.803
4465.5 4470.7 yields 1.685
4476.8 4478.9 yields 1.95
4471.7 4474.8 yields 1.75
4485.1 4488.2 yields 1.806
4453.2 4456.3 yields 1.629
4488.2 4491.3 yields 1.877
